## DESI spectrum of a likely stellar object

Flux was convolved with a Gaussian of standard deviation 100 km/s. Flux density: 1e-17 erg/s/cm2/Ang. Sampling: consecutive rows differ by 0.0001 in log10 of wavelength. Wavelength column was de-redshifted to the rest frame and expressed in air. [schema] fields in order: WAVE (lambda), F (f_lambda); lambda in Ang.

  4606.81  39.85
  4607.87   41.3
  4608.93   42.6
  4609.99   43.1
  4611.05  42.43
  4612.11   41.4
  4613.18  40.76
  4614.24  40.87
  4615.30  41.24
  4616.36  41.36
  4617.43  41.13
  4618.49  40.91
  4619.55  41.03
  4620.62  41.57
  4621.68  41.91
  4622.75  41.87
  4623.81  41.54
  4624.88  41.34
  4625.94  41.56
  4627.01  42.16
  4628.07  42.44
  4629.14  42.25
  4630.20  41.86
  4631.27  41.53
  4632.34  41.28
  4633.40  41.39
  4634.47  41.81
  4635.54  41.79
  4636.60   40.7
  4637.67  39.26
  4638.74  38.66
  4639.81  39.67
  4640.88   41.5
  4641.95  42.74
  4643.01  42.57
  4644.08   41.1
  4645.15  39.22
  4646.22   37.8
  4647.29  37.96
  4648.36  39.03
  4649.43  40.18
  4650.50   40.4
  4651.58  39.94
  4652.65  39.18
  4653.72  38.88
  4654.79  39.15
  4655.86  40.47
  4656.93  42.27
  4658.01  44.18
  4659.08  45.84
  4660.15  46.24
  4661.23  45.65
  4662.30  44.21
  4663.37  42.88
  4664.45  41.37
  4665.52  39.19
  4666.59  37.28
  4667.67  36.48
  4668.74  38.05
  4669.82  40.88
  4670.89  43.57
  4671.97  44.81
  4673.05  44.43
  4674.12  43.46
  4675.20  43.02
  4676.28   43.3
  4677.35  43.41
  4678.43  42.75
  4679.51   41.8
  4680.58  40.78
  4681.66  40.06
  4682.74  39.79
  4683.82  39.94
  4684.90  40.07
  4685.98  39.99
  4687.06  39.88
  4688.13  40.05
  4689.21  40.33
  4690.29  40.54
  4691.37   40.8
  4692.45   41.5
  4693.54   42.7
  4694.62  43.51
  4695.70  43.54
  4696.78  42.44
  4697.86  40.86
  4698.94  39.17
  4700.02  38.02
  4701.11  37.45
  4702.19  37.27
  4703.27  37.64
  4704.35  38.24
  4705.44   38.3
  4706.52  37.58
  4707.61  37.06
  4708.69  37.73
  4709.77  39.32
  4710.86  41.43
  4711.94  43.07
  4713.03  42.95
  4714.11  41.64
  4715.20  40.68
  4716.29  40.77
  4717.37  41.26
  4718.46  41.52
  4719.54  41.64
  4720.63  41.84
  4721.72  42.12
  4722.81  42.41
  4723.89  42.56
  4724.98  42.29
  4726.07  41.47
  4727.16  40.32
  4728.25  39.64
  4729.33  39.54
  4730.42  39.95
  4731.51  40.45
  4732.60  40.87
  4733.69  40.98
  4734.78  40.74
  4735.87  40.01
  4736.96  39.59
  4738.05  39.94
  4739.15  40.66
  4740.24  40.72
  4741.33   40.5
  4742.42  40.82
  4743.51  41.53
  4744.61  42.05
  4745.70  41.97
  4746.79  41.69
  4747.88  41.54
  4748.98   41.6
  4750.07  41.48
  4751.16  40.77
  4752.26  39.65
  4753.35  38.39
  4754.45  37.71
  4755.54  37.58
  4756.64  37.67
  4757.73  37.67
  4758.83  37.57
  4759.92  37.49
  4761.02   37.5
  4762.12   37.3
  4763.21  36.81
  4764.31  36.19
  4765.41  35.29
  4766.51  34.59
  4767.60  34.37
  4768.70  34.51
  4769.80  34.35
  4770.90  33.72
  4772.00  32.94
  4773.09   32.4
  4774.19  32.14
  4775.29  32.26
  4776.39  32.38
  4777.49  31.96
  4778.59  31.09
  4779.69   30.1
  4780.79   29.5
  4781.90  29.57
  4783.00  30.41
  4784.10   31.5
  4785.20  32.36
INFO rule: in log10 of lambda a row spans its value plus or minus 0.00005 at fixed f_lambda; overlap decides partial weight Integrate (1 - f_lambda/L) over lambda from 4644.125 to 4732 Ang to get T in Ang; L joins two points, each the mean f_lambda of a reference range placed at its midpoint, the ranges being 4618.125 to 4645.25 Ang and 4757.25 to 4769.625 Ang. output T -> -3.9 Ang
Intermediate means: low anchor 41.3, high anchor 36.2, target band 40.9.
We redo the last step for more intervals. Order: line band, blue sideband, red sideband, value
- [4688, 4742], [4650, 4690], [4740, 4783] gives -2.1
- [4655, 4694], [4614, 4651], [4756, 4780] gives -2.7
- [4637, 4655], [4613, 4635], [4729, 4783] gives 0.4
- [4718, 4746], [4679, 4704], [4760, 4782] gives -3.1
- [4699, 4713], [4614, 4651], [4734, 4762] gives 0.5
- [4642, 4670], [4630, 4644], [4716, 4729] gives 0.3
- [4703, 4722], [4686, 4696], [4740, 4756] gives 0.3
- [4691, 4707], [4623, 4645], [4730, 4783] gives -0.3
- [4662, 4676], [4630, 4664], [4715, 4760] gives -0.2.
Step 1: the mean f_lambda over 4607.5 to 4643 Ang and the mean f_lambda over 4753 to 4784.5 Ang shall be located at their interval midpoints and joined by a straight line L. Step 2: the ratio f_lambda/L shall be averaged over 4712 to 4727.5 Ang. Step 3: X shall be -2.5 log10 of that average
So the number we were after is -0.14 mag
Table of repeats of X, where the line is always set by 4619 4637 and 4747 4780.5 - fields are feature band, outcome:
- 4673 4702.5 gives -0.05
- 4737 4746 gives -0.11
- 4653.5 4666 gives -0.06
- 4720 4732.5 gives -0.10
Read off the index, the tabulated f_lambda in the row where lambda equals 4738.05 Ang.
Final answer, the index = 39.94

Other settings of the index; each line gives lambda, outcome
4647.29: 37.96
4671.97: 44.81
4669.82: 40.88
